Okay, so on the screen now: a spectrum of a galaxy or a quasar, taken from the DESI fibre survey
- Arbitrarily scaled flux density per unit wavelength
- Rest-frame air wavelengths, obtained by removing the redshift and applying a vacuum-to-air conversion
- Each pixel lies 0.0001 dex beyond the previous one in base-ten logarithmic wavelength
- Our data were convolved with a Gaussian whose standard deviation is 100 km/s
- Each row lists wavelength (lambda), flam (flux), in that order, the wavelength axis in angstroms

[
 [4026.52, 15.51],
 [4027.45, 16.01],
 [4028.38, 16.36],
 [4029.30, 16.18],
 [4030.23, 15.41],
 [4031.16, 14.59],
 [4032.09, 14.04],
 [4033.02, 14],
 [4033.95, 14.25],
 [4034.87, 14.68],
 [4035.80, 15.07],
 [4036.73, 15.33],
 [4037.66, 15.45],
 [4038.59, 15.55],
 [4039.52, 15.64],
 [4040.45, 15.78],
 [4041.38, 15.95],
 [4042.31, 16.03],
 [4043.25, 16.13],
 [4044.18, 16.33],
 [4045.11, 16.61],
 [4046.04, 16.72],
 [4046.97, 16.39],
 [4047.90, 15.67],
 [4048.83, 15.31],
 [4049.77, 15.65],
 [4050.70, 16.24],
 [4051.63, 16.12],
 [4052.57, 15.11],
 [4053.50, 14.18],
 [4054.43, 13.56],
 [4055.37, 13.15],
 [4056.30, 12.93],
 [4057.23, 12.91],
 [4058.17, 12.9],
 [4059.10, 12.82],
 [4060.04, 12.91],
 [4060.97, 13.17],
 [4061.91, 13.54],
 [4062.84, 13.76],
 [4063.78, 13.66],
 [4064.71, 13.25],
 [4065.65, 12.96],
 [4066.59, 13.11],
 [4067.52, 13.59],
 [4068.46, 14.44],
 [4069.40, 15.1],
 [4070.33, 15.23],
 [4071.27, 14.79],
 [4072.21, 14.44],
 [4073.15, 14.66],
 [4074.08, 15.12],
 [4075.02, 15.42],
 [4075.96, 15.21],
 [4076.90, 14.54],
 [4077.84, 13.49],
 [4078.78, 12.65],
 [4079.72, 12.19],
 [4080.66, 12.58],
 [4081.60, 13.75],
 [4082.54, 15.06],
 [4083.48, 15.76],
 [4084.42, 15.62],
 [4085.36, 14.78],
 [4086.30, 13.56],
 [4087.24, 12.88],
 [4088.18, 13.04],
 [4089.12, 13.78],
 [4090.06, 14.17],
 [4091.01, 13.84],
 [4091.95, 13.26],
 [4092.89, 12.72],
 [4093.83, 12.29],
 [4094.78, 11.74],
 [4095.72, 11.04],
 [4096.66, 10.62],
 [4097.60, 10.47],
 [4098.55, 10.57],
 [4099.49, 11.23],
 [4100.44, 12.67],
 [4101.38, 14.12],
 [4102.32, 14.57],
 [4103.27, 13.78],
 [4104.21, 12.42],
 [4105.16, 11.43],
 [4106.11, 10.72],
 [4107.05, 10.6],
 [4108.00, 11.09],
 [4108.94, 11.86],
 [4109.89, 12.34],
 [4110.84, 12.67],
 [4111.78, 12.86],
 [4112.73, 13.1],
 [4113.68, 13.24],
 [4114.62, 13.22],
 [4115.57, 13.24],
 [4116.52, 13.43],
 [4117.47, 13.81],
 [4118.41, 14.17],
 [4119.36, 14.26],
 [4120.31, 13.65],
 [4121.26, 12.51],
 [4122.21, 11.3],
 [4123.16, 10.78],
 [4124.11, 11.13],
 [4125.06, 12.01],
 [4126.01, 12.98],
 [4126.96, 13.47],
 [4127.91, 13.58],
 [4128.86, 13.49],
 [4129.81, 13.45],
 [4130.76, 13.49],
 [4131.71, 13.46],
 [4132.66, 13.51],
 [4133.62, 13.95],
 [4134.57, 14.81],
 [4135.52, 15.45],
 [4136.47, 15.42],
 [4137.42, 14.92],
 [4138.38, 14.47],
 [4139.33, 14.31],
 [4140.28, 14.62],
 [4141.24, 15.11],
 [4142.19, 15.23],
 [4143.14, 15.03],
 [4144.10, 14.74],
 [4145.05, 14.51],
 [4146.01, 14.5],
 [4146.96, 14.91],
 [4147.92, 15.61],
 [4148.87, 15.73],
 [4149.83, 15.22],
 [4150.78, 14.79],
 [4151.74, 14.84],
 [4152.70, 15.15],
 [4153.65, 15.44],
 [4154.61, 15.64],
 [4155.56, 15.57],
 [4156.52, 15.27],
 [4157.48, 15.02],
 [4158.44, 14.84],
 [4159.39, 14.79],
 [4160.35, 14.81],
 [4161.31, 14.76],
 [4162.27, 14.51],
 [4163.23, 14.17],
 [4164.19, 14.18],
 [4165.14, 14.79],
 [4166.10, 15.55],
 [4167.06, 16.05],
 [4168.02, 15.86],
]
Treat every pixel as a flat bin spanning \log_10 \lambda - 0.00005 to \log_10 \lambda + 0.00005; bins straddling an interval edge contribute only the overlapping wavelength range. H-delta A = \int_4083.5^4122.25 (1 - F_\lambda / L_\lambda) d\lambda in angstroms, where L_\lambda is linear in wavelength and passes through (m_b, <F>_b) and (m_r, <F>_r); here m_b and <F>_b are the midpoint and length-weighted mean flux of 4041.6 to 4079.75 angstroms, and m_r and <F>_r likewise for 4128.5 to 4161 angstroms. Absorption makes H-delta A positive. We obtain 4.8 angstroms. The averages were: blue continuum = 14.5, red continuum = 14.8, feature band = 12.8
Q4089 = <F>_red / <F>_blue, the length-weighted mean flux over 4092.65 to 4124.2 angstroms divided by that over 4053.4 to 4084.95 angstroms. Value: 0.89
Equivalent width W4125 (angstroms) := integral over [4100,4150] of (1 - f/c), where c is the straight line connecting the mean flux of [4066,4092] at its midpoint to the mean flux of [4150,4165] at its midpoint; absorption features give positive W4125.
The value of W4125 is 3.74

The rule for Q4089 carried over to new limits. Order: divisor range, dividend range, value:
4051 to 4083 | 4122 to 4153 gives 1.02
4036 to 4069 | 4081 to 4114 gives 0.87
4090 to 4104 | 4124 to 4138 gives 1.11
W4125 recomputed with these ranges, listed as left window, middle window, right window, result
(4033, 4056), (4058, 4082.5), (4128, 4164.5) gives 2.2 angstroms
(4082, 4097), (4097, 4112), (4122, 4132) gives 1.2 angstroms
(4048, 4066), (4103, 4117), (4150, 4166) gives 2.0 angstroms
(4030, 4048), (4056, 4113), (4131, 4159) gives 7.6 angstroms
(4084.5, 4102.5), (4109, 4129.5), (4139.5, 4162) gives 1.3 angstroms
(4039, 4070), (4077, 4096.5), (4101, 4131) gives 0.4 angstroms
